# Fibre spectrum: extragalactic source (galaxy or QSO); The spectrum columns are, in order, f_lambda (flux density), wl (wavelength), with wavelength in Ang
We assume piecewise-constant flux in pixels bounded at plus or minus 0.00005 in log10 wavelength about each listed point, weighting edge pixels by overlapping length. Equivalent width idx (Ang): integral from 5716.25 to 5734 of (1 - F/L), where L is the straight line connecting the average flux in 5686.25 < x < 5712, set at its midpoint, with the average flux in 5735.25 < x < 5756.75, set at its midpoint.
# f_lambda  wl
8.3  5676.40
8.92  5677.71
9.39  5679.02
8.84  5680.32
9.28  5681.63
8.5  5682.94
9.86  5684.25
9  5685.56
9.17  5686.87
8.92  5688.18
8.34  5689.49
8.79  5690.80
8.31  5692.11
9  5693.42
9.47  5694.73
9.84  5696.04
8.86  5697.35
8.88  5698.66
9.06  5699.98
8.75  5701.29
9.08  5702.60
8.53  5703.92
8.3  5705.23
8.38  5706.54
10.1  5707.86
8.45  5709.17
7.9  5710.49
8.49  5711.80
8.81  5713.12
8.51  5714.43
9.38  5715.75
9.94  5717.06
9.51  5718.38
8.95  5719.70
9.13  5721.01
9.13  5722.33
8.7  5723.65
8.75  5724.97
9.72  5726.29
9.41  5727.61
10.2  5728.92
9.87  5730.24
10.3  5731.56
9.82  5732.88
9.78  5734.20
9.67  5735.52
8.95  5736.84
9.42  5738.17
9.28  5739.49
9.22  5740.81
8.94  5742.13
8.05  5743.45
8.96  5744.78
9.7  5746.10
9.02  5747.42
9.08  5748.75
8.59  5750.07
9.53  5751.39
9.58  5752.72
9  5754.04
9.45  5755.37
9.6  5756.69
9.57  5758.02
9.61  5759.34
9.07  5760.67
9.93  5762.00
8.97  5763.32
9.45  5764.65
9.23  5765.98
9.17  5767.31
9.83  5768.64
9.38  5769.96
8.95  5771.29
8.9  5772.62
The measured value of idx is -0.96 Ang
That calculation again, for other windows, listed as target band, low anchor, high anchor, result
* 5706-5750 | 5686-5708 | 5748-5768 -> -0.4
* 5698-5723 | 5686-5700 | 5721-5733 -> 0.9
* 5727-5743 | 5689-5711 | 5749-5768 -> -0.7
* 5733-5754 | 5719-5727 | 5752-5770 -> 0.1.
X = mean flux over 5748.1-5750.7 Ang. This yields 8.85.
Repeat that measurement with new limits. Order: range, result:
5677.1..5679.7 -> 9.17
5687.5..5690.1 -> 8.64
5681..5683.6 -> 8.88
